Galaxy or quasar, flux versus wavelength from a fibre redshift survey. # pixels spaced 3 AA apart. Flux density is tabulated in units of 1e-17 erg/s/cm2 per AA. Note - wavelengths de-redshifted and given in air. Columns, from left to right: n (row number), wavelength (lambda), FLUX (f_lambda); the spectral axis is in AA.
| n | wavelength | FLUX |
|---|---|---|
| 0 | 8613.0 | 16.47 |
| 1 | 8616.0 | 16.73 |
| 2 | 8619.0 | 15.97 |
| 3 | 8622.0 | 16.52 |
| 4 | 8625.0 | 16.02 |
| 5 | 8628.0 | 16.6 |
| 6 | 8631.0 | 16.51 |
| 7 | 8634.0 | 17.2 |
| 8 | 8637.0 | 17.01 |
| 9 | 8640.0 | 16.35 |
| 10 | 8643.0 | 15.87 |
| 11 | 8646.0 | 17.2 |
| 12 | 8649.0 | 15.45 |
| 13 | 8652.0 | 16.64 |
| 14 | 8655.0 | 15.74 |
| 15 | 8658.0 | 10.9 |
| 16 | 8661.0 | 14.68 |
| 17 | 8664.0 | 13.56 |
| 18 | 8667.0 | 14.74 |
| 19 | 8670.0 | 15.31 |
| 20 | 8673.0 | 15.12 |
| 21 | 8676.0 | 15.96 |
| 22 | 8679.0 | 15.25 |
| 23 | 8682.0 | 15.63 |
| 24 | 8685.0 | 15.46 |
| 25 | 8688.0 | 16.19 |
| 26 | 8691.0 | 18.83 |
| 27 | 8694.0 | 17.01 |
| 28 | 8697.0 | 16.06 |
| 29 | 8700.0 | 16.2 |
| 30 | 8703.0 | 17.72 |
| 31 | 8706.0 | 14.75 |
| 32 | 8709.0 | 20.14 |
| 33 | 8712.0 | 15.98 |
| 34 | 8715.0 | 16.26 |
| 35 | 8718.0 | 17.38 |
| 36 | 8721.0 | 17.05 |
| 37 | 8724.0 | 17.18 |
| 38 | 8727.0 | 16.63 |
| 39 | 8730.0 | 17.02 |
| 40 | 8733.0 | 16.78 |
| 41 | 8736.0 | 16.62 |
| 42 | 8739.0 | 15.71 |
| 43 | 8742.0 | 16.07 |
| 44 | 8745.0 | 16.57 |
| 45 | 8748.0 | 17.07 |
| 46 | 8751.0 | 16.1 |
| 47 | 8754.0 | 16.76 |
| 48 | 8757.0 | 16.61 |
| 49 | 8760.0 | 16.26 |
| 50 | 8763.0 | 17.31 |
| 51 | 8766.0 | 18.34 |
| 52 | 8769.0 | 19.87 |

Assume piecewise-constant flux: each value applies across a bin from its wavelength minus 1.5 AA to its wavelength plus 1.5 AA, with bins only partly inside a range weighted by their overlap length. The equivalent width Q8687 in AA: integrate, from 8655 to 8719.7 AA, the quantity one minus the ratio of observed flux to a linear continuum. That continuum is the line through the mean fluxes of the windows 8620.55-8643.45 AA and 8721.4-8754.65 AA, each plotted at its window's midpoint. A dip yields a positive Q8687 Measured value 2.77 AA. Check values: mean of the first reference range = 16.5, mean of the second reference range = 16.6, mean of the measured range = 15.9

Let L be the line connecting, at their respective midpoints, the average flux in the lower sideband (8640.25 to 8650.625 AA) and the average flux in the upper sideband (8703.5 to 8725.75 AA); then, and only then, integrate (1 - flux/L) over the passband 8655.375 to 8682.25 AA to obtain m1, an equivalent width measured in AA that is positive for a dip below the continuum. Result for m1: 3.1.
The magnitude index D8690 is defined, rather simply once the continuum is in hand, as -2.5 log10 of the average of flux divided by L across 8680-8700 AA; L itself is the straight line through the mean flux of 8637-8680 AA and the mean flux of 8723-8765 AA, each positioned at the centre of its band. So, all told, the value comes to -0.05 mag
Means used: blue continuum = 15.3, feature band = 16.5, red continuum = 16.6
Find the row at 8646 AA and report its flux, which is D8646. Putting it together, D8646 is 17.2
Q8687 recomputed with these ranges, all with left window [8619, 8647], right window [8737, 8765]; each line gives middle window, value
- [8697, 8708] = 0.10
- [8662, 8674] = 1.36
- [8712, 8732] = -0.38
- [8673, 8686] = 0.79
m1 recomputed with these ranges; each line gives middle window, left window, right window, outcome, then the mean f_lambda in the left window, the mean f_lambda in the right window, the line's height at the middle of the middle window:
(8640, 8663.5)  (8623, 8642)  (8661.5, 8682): 0.93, 16.6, 15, 15.8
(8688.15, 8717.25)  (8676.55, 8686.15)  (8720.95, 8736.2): -1.53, 15.5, 16.9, 16.1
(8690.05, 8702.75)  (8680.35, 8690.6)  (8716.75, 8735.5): -0.54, 16.1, 17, 16.3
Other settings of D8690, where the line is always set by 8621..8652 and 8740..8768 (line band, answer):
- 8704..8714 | -0.02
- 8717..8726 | -0.03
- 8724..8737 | 0.00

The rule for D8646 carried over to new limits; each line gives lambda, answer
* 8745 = 16.57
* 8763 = 17.31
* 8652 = 16.64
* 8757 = 16.61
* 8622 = 16.52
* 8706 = 14.75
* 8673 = 15.12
